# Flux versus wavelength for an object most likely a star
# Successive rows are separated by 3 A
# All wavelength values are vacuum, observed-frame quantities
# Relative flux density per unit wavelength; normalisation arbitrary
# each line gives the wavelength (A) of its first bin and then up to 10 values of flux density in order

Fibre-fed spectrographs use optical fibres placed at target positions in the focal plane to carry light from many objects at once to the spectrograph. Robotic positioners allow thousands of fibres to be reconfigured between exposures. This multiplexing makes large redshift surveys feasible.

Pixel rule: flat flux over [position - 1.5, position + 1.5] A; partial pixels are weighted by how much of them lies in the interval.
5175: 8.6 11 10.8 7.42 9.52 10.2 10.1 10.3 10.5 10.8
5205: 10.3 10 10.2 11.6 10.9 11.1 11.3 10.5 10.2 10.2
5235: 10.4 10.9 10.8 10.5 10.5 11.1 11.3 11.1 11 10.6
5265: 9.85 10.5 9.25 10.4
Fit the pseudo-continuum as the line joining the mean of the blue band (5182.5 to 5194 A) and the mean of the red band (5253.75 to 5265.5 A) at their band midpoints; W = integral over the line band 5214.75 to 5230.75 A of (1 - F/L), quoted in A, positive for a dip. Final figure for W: -1.4 A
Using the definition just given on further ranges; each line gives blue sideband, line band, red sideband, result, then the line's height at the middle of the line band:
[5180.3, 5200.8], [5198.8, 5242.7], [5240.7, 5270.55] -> -1.9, 10.2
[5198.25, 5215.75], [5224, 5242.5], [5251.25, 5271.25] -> 0.1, 10.6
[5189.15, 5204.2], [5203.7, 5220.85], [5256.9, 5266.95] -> -0.4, 10.4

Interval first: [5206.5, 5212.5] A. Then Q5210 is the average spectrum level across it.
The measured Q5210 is 10.1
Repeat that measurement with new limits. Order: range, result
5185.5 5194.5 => 9.94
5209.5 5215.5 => 10.9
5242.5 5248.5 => 10.5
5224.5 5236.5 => 10.3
